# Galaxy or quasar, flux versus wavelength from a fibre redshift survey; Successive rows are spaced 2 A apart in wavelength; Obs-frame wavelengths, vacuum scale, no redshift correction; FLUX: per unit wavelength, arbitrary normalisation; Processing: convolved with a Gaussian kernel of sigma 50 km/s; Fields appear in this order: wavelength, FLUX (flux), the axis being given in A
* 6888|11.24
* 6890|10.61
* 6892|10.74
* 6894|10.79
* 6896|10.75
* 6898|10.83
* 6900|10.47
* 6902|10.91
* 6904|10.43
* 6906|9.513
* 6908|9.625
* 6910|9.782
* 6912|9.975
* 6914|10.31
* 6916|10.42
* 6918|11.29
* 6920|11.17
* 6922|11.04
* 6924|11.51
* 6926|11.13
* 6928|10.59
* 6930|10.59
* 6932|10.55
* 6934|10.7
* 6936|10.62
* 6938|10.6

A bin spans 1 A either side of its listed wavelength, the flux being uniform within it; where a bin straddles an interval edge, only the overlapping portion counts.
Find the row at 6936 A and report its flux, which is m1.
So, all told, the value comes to 10.62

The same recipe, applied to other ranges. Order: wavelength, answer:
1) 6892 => 10.74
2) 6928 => 10.59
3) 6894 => 10.79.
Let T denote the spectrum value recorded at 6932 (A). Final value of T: 10.55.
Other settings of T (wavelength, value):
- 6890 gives 10.61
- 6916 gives 10.42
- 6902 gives 10.91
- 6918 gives 11.29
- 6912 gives 9.975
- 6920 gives 11.17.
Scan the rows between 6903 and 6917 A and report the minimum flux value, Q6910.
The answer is 9.513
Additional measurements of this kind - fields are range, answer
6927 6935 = 10.55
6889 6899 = 10.61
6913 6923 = 10.31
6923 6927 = 11.13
